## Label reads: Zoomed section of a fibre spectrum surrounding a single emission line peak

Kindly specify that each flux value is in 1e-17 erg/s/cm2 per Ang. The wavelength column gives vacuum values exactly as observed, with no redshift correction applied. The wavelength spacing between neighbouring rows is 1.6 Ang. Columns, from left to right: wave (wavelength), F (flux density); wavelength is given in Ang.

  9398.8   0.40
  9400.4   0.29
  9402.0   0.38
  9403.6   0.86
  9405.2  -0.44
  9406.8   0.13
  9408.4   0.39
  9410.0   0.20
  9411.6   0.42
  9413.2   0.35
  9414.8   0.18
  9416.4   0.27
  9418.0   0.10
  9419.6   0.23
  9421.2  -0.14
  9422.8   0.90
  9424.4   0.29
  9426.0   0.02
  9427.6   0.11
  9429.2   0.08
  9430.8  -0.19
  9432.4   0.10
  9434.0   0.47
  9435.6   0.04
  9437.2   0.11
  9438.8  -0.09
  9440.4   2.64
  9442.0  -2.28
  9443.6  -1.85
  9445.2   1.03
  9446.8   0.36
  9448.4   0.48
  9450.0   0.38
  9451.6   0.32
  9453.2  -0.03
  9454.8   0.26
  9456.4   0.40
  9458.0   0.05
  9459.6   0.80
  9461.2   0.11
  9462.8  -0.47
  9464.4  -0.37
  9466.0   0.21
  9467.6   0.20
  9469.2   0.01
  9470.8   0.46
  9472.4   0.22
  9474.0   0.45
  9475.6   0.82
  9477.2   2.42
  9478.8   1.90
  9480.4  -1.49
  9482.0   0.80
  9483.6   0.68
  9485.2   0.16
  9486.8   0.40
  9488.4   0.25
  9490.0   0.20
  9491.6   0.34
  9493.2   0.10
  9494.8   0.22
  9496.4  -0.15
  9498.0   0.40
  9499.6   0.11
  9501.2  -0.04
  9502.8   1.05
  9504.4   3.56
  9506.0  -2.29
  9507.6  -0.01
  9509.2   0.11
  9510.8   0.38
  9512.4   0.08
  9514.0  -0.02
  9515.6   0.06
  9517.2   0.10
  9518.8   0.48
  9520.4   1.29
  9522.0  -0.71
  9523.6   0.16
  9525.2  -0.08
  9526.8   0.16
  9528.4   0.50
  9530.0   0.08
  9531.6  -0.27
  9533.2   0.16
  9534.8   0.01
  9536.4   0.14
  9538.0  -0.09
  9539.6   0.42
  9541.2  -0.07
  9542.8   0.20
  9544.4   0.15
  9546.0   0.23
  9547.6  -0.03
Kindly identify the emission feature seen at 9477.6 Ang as [O III]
